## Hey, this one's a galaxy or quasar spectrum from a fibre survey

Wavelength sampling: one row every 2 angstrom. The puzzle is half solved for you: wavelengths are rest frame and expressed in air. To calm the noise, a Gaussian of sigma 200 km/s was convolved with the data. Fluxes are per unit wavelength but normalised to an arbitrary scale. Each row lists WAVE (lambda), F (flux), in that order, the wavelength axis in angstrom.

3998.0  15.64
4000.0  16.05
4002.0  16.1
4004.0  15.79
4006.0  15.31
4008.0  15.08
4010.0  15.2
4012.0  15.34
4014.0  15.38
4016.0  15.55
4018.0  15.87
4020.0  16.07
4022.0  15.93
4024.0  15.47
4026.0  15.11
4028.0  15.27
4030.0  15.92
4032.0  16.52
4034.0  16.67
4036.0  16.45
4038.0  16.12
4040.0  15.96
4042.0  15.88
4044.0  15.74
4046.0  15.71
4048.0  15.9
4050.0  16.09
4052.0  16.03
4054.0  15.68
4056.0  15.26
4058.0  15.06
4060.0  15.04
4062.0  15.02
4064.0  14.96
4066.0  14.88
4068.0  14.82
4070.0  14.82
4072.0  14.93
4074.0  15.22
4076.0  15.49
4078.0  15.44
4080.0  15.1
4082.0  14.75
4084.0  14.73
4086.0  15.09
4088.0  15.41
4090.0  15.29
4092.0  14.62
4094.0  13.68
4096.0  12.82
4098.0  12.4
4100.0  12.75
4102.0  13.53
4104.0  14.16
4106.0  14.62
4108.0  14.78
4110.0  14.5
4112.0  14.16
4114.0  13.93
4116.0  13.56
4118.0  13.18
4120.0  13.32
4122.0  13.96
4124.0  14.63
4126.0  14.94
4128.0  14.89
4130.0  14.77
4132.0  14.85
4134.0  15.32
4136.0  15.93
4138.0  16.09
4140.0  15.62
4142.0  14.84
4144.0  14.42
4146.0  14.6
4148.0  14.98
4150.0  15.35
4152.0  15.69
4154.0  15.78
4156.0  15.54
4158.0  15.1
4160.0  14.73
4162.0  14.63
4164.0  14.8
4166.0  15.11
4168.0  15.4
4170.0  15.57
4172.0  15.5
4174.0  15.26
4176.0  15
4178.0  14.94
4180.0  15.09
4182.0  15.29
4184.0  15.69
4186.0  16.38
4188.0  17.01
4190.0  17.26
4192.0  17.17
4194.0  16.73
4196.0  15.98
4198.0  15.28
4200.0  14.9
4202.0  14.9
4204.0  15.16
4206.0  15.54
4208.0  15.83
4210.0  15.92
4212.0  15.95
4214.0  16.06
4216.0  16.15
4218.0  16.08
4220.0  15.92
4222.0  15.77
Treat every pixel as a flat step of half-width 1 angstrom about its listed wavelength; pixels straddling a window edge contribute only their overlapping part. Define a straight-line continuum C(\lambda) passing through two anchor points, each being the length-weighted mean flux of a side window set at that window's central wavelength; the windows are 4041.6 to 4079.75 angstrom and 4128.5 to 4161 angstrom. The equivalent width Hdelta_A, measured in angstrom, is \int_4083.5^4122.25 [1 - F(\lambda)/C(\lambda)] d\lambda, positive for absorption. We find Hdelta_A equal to 3.2 angstrom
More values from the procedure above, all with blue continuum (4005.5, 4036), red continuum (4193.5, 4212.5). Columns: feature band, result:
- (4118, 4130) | 1.03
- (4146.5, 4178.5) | 0.81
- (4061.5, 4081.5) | 0.75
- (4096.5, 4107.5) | 1.49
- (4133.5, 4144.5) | 0.14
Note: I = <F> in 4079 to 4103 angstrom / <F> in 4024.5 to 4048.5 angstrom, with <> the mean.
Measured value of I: 0.89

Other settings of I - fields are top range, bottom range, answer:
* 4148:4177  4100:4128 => 1.08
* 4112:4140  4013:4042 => 0.92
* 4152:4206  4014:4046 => 0.98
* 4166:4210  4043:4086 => 1.03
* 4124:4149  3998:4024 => 0.96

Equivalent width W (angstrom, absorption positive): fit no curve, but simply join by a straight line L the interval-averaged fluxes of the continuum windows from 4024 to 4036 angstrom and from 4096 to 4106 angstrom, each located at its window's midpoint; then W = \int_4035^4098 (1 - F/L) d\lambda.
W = -2.6 angstrom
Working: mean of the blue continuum 15.9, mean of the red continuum 13.3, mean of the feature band 15.2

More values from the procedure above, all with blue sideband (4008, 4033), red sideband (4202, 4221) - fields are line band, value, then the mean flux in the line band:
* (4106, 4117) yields 1.0 angstrom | 14.2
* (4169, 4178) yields 0.3 angstrom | 15.3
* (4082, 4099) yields 1.5 angstrom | 14.3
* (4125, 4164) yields 1.4 angstrom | 15.2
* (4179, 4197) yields -0.6 angstrom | 16.3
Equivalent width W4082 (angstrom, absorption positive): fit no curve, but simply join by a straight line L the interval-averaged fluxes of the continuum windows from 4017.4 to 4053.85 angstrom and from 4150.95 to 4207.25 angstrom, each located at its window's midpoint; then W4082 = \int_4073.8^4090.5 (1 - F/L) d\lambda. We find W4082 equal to 0.7 angstrom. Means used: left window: 15.9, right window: 15.6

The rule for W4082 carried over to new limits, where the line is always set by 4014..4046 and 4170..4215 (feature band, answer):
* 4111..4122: 1.5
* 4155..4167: 0.6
